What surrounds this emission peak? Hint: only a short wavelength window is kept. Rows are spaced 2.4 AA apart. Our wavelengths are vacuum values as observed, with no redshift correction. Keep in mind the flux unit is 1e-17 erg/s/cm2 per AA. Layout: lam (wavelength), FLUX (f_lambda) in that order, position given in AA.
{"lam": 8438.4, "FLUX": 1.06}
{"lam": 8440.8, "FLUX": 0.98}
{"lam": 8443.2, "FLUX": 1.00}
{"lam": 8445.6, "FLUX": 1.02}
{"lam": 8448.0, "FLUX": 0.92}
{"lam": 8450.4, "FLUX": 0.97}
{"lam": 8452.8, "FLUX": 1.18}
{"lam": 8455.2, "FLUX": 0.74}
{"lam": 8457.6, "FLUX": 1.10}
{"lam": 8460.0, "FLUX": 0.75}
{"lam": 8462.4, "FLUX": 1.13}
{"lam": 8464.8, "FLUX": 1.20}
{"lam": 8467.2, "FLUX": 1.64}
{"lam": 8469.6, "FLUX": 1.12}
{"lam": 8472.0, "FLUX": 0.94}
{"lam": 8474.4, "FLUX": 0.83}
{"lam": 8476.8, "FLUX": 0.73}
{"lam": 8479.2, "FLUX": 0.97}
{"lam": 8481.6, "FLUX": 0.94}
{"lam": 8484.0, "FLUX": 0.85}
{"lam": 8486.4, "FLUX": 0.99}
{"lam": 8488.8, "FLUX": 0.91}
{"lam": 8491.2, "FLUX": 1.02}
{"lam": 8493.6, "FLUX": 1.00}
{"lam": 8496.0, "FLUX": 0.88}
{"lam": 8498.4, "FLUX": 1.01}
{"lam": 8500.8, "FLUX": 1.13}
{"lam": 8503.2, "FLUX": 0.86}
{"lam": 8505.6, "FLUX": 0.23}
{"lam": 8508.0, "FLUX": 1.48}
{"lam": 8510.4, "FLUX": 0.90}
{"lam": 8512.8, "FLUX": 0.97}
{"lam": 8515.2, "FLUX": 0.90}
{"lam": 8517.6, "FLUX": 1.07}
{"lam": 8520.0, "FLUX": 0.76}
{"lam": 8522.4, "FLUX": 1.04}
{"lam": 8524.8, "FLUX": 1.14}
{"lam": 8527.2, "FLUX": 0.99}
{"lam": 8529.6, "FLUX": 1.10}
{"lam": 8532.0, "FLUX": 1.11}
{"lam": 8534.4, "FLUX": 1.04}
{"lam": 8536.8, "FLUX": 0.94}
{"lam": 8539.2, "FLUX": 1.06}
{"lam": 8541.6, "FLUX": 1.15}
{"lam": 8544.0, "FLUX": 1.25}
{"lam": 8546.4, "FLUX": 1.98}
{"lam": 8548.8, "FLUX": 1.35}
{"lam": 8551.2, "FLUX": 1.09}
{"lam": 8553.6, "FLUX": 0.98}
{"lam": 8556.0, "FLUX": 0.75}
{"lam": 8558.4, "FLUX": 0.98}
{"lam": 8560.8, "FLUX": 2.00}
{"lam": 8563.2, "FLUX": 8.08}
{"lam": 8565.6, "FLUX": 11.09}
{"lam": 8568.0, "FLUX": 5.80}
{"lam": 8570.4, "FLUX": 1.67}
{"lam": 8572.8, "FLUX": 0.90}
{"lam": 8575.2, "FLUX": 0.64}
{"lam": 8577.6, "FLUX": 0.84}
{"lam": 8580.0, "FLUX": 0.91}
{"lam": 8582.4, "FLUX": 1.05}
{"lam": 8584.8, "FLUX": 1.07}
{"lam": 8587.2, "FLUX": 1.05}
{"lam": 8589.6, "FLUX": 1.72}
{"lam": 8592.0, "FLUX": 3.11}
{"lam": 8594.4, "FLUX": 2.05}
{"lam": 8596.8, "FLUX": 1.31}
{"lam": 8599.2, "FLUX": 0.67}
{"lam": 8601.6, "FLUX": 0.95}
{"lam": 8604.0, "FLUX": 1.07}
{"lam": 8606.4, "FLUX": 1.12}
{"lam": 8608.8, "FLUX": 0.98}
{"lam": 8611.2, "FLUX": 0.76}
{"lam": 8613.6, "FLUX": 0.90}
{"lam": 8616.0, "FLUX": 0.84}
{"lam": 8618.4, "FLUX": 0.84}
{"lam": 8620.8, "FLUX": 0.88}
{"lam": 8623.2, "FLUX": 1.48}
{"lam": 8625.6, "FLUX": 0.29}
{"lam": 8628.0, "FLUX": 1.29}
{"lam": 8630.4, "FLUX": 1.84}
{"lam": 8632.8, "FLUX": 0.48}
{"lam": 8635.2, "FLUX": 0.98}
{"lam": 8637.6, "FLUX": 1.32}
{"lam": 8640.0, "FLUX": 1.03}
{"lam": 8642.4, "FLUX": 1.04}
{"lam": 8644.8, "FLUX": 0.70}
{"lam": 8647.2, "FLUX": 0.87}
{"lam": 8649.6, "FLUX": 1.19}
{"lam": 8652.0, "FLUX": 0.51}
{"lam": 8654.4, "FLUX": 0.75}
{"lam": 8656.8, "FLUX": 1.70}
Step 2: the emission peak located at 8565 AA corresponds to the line H-alpha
